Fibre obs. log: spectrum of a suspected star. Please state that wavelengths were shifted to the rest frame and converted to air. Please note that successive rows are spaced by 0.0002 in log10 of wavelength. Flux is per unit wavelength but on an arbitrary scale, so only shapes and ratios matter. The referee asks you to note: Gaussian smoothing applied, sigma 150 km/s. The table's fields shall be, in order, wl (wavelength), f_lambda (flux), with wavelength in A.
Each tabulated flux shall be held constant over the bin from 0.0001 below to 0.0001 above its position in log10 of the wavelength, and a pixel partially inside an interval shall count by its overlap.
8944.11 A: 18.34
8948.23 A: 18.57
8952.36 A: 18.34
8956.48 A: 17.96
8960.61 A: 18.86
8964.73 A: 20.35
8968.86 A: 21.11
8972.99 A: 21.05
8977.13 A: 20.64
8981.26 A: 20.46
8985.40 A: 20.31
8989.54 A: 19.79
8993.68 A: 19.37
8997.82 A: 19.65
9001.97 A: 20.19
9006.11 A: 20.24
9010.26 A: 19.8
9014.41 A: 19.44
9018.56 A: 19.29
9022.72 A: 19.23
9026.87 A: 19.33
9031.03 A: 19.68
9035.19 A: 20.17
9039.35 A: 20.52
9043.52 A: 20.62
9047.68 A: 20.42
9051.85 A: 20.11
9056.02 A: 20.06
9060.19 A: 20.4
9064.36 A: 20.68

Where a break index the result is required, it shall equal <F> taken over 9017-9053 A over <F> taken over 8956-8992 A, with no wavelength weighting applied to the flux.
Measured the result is 1.0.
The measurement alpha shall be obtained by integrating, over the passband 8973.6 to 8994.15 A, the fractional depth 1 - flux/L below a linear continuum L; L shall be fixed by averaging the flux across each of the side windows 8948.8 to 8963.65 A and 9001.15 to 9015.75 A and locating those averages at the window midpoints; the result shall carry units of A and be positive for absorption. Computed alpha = -1.0 A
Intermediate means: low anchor 18.5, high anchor 19.9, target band 20.2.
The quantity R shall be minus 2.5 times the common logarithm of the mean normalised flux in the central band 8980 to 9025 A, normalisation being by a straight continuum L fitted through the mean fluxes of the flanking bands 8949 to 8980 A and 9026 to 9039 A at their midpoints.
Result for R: 0.00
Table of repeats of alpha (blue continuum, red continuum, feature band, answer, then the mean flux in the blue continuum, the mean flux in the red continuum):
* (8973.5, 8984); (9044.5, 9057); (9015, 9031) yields 0.8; 20.6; 20.3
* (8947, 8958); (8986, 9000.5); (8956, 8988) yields -2.1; 18.3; 19.7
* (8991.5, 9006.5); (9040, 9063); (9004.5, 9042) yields 0.6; 19.8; 20.3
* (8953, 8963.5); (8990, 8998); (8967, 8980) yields -1.3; 18.6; 19.5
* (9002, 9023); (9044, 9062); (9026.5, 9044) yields -0.1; 19.7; 20.3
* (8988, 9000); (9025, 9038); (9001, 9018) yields -0.1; 19.6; 19.8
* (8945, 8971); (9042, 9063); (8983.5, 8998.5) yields -0.2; 19.2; 20.3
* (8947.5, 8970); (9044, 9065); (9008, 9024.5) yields 0.3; 19.2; 20.3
